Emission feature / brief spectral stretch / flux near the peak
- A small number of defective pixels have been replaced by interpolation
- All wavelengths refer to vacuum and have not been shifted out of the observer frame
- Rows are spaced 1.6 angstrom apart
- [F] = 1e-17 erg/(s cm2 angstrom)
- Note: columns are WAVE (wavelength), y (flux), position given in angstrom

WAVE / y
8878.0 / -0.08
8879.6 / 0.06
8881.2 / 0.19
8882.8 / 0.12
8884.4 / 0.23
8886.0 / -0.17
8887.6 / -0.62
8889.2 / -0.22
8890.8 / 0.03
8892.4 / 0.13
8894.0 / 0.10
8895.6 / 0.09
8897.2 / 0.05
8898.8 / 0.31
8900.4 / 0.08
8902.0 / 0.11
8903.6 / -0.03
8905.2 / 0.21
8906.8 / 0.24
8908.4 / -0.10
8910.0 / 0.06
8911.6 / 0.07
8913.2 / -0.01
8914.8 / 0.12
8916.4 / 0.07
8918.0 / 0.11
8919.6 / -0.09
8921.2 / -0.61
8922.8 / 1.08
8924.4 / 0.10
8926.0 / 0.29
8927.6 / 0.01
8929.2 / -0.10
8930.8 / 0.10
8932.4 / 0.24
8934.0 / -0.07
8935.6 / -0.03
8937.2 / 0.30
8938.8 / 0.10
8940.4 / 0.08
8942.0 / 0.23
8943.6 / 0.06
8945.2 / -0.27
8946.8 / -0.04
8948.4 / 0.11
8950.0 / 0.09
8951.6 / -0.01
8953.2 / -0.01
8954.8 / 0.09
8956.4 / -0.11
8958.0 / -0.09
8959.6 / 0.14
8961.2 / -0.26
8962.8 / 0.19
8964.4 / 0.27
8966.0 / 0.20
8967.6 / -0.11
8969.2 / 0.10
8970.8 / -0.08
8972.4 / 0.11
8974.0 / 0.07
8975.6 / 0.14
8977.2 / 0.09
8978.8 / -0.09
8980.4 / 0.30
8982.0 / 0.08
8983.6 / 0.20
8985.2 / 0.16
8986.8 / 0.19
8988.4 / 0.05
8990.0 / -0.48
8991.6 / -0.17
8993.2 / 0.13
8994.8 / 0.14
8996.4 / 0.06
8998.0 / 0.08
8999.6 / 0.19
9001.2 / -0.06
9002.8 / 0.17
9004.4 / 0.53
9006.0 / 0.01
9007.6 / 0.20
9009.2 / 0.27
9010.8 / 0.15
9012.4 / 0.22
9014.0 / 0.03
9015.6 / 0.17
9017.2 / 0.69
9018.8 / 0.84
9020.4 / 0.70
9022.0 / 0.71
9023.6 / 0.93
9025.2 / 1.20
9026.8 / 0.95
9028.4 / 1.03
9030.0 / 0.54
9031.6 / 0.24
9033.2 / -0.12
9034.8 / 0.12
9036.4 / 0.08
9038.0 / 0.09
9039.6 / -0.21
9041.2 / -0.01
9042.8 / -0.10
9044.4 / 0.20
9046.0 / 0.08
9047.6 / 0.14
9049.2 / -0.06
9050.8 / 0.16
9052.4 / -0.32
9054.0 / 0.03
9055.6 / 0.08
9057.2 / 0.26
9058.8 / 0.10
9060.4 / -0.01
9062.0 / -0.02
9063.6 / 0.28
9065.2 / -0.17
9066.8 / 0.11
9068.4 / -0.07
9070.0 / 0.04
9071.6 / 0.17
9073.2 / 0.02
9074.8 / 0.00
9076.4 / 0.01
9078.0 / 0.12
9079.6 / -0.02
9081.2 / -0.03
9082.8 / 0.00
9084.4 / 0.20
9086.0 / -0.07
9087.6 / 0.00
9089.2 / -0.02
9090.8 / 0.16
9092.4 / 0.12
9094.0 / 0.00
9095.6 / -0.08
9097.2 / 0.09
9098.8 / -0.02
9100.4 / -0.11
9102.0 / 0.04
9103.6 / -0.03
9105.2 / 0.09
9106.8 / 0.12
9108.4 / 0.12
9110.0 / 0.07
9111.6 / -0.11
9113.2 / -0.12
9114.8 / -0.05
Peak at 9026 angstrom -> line [O II]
